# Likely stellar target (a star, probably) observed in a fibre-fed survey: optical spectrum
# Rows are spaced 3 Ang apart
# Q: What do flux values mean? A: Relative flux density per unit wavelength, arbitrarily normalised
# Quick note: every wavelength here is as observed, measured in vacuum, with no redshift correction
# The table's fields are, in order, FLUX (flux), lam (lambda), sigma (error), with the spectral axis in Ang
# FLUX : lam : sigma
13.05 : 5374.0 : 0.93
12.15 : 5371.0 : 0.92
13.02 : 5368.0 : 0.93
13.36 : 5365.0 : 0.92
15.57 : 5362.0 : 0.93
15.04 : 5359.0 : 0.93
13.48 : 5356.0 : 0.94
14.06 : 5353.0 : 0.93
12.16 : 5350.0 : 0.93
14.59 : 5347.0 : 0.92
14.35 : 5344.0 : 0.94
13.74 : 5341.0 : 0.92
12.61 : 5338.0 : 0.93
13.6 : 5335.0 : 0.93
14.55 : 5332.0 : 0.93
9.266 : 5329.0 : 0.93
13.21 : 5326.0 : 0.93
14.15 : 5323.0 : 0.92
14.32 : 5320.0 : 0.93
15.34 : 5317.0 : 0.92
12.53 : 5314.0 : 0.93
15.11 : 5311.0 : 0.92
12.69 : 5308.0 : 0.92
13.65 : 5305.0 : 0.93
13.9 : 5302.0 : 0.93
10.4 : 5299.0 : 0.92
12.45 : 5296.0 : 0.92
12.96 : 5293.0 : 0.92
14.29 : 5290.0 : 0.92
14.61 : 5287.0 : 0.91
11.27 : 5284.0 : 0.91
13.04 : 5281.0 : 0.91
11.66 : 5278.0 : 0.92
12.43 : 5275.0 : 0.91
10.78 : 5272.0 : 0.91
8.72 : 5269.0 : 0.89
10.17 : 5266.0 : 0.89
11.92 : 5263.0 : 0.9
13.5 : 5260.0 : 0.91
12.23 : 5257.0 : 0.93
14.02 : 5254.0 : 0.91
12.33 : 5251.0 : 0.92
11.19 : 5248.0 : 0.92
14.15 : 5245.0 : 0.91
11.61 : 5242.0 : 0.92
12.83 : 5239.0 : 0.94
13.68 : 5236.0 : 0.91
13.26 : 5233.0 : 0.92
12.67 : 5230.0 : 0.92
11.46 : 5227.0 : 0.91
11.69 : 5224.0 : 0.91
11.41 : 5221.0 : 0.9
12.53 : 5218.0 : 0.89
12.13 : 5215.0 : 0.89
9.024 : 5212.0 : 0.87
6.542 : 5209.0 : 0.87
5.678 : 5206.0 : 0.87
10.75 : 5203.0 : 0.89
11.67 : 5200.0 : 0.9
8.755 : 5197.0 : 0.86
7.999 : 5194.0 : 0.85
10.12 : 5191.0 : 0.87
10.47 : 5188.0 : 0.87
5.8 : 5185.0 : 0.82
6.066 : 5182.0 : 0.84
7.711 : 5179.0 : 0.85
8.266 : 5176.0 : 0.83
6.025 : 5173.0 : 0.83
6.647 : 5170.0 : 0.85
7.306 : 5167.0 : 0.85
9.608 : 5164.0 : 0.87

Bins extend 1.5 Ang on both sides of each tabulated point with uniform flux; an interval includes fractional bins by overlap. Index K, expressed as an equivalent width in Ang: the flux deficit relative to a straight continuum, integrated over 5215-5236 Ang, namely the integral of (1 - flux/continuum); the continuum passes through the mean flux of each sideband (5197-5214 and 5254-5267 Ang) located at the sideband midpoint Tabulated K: -4.6 Ang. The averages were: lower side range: 8.83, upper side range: 12.3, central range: 12.3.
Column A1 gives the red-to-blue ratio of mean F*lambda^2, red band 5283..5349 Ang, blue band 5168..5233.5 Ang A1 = 1.49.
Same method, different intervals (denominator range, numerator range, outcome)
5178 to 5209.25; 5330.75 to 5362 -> 1.75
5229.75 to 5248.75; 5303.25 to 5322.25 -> 1.12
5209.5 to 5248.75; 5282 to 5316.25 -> 1.12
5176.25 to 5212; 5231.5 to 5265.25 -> 1.56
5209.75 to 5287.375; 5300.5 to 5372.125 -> 1.17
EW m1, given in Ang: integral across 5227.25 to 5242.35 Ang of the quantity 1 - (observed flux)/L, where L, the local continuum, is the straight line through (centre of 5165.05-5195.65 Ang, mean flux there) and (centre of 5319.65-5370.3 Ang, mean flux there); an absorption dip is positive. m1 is -5.0 Ang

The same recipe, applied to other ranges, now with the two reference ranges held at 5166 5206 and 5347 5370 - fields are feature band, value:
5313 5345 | -1.4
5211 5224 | -3.1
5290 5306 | -1.3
